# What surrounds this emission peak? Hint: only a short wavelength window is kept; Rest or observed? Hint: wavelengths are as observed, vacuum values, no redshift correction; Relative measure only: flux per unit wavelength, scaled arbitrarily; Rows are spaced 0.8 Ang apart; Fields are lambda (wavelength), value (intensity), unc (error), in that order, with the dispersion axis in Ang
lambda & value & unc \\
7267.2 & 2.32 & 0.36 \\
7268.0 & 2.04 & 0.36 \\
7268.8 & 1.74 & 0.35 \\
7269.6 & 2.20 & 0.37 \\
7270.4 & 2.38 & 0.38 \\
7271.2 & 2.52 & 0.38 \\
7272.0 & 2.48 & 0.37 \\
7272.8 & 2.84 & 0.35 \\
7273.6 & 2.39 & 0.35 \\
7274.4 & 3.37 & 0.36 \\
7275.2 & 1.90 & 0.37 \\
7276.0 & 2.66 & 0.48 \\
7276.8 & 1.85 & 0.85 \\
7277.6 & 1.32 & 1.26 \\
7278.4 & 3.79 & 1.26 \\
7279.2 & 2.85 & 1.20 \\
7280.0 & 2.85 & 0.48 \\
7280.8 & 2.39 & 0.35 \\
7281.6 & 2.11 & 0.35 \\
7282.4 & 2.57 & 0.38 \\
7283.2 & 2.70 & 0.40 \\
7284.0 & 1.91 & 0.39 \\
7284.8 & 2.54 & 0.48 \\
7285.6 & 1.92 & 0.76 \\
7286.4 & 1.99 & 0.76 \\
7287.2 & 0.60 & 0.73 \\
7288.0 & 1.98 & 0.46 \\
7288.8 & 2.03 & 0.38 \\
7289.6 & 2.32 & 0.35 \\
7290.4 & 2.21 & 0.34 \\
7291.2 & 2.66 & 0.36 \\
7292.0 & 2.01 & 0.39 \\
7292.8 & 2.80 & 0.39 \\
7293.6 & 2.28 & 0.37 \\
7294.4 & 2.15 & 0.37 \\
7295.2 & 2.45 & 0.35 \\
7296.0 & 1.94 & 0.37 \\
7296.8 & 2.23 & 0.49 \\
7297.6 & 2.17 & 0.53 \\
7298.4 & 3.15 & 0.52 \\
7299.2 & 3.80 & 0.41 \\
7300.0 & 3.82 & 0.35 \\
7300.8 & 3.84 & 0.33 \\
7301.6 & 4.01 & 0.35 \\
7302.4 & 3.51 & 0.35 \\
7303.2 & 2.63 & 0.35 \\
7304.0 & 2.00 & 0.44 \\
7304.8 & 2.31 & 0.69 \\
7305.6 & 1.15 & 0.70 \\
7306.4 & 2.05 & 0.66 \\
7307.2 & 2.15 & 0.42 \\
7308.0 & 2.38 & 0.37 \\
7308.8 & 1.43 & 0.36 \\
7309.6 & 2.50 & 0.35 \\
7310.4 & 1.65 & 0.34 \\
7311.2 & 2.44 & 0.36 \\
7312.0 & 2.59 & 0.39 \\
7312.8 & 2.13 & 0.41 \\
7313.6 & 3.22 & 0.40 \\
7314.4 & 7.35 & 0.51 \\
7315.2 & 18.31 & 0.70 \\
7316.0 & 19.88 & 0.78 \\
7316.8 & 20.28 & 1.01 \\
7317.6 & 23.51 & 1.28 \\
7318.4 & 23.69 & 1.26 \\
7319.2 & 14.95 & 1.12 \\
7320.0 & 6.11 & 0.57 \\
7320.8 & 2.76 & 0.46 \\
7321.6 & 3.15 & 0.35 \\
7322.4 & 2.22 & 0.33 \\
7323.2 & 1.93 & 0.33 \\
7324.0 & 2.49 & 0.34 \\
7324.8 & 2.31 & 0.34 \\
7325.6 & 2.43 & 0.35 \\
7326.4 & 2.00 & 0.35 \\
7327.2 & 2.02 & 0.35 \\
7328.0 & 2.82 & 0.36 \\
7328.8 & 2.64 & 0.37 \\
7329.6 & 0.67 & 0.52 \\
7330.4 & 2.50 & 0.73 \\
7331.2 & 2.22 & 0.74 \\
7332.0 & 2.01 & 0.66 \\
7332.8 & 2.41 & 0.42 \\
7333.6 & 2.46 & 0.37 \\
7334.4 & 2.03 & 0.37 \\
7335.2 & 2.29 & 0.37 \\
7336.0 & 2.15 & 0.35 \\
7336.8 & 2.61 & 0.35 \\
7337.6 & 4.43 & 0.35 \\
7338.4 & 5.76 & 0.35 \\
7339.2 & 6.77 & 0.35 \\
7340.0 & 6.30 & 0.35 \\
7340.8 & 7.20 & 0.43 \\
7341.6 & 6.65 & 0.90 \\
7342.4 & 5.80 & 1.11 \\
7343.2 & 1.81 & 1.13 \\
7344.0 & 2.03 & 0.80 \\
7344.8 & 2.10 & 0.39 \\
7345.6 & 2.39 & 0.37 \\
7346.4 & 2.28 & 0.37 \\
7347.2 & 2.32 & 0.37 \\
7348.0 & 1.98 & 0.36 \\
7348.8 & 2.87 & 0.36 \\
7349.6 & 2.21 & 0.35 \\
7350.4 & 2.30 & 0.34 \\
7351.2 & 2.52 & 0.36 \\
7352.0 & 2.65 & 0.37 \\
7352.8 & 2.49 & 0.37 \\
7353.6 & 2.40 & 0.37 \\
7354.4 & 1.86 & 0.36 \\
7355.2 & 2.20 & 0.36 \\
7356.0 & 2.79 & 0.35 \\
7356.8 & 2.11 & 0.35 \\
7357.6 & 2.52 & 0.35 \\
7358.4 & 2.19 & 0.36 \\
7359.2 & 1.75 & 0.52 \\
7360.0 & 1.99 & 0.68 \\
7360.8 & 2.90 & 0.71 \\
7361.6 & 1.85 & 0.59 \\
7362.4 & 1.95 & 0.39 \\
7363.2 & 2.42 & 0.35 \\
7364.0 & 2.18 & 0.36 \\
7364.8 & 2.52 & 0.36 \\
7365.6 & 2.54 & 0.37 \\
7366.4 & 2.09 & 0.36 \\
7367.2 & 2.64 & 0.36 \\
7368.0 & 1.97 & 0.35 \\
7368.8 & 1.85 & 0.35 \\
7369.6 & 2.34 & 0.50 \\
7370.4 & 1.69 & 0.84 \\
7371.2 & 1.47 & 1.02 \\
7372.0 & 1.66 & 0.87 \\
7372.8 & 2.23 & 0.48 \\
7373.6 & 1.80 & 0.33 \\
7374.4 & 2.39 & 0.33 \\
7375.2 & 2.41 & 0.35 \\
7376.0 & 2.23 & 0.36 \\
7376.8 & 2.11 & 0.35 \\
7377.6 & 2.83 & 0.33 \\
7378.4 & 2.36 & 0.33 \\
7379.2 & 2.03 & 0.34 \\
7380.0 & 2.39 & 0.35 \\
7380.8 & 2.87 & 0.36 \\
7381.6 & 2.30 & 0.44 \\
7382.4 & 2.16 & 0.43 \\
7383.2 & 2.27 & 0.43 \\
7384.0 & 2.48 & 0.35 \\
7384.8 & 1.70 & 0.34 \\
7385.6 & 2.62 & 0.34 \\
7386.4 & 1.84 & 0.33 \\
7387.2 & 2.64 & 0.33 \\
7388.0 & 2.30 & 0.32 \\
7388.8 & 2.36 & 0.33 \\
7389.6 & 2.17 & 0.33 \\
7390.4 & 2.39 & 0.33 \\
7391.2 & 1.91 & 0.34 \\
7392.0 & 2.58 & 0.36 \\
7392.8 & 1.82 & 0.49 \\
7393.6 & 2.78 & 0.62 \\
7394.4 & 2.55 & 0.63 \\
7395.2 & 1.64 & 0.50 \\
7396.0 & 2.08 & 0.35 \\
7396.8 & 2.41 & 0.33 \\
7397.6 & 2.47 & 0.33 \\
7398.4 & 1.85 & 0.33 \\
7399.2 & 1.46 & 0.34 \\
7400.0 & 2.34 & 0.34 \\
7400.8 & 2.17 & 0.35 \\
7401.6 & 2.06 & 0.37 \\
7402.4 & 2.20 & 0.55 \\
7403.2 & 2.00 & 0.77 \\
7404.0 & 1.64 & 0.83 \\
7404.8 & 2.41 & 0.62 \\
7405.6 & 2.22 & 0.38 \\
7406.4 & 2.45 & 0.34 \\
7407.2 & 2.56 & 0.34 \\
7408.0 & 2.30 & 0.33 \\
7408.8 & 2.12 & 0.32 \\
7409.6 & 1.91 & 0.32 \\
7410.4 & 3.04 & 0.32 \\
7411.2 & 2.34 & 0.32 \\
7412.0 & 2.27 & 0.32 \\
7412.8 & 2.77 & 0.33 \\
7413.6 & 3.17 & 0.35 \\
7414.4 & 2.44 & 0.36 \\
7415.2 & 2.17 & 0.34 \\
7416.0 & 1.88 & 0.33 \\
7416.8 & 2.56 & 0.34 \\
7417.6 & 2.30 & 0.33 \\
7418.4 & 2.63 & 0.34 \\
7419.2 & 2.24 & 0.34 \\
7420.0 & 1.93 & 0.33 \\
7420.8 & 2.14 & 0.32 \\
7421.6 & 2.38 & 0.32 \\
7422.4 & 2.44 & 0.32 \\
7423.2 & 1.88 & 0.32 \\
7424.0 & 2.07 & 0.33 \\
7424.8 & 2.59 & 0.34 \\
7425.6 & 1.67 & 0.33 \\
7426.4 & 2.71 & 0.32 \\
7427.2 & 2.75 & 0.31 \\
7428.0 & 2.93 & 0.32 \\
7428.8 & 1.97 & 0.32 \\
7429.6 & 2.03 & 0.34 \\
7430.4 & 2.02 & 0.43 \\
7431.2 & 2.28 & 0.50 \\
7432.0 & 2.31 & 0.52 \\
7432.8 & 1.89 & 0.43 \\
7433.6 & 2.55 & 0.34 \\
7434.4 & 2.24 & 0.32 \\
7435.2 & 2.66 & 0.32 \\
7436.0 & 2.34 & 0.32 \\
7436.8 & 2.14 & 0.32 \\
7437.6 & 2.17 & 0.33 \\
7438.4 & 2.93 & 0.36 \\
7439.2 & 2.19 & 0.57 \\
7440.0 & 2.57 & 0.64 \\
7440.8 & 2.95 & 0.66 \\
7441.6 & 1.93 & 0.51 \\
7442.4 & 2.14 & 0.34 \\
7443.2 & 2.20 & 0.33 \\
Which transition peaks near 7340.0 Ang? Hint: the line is [N II] 6583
